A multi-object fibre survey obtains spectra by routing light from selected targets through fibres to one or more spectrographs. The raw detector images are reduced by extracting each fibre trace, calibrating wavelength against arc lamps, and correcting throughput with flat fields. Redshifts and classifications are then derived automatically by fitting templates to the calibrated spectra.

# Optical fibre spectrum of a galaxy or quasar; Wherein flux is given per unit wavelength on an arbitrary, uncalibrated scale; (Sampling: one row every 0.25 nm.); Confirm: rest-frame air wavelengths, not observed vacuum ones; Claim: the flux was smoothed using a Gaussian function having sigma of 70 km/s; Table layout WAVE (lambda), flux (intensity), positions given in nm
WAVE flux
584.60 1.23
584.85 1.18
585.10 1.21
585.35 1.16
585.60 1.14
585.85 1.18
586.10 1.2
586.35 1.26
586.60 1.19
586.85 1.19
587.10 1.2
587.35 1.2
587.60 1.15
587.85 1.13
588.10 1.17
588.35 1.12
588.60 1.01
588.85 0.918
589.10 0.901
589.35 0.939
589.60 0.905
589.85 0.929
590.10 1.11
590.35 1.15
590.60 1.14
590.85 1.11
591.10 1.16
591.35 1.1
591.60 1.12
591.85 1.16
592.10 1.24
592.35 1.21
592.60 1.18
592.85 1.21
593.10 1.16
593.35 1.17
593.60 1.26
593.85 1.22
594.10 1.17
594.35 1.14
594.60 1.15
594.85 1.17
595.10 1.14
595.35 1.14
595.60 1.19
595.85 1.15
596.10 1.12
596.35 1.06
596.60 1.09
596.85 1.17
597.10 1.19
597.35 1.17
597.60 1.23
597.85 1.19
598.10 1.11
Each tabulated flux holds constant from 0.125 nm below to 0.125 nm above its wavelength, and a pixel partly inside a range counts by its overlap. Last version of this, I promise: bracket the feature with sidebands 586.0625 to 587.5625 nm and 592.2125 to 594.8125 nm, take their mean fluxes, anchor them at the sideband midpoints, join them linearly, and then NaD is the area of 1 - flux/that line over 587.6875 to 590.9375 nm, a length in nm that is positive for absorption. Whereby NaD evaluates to 0.42 nm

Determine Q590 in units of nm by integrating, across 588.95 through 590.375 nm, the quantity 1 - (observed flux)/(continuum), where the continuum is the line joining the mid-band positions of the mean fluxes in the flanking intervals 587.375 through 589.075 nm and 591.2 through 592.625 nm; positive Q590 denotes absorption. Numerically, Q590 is 0.18 nm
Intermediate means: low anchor 1.08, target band 0.976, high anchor 1.17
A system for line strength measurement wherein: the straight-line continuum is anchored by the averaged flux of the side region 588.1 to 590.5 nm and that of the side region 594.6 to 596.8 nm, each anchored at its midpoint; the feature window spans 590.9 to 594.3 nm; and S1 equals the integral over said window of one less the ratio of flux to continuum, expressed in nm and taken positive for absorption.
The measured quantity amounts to -0.33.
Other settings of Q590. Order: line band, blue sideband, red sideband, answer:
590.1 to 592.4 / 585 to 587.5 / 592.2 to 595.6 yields 0.07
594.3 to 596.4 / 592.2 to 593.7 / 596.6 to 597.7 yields 0.08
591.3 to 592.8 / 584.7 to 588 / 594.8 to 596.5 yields -0.02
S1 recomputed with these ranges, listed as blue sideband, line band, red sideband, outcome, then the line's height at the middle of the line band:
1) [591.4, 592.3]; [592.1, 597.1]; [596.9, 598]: 0.06 nm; 1.18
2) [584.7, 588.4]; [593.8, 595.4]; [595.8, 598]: 0.00 nm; 1.16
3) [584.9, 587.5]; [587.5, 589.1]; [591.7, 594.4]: 0.17 nm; 1.19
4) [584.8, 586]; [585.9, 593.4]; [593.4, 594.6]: 0.39 nm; 1.18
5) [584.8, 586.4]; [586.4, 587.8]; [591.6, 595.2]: 0.00 nm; 1.19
